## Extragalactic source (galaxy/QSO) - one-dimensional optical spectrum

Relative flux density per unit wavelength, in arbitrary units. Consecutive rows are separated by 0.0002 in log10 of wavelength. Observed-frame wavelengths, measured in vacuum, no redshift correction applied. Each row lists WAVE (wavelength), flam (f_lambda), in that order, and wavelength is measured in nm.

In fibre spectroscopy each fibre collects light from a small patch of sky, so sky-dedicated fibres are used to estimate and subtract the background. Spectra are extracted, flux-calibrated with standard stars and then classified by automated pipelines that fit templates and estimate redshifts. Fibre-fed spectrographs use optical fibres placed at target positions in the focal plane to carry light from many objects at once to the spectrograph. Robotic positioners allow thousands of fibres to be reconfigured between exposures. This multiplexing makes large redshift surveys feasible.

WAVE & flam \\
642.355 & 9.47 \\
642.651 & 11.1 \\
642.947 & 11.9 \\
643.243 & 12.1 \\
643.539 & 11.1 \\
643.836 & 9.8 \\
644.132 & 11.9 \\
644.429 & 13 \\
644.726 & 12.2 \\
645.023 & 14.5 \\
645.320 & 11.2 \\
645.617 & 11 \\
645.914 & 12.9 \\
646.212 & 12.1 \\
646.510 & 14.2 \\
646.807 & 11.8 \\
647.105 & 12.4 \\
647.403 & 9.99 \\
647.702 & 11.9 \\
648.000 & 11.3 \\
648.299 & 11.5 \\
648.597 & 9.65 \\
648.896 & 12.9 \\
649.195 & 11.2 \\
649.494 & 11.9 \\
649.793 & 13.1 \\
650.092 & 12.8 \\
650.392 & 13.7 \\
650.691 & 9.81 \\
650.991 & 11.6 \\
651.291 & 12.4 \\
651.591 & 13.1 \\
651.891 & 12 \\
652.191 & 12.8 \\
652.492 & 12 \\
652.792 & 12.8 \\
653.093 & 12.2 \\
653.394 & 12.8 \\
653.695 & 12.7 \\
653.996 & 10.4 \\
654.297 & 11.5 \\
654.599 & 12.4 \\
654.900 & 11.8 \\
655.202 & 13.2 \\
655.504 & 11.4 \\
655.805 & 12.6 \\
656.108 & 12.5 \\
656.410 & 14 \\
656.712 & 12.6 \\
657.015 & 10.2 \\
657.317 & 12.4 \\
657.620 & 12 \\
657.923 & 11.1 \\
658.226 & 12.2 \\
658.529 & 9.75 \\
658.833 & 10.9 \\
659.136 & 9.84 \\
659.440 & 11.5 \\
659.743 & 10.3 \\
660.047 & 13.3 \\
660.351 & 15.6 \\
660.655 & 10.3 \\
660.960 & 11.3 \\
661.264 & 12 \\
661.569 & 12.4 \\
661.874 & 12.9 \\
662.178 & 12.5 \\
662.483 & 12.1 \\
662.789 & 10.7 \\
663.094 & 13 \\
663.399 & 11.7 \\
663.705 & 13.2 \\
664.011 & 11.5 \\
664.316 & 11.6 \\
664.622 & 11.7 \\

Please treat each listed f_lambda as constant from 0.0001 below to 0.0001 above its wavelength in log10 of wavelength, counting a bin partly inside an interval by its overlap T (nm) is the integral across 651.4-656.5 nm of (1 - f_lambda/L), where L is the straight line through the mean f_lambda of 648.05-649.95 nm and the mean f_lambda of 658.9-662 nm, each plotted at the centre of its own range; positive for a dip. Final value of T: -0.24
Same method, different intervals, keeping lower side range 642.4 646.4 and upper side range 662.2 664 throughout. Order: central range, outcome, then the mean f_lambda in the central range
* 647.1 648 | 0.05 nm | 11.2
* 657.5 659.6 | 0.18 nm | 11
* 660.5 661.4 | 0.07 nm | 11.2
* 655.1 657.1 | -0.06 nm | 12.4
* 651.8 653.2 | -0.05 nm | 12.4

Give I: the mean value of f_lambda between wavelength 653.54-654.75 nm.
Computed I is 11.8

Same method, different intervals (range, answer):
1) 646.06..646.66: 13.1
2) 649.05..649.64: 11.6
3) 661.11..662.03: 12.4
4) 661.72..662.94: 12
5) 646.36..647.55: 12.1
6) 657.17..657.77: 12.2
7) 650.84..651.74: 12.4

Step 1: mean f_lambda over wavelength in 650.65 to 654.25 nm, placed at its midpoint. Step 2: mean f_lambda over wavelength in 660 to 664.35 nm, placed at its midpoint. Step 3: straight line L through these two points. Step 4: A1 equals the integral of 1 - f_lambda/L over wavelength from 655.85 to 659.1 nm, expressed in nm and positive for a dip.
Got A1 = 0.12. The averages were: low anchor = 12.1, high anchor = 12.3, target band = 11.7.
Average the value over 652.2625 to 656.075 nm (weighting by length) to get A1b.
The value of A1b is 12.2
